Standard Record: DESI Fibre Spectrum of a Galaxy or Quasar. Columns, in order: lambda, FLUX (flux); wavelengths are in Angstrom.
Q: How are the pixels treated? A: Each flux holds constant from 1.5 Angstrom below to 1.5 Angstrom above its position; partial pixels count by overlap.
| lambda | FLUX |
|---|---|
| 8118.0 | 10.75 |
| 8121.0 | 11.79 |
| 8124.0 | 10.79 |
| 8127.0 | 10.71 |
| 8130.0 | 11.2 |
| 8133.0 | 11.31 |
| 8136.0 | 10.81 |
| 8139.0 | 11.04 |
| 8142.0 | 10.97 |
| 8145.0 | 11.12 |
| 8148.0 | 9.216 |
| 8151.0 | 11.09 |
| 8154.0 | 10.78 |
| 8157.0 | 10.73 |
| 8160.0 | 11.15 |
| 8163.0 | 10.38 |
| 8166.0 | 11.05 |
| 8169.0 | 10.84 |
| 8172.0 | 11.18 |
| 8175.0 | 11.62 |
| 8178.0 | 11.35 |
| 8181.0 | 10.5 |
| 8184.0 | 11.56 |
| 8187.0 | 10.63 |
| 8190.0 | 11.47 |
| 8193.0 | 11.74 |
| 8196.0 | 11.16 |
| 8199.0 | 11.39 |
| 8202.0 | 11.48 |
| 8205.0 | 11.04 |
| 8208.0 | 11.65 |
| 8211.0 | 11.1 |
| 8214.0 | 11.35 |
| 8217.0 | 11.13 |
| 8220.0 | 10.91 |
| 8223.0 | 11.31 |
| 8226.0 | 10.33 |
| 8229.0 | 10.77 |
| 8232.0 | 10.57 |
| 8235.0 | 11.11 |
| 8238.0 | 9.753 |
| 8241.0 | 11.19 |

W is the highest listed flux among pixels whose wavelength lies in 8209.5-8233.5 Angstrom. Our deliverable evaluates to 11.35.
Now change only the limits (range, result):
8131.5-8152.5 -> 11.31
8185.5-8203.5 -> 11.74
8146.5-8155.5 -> 11.09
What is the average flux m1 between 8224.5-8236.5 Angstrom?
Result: 10.7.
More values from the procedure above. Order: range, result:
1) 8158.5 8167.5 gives 10.9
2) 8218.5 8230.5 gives 10.8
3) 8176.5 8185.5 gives 11.1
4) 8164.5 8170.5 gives 10.9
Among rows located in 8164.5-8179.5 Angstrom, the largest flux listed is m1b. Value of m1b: 11.62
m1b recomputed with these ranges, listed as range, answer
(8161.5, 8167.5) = 11.05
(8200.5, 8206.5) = 11.48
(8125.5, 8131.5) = 11.2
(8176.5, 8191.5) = 11.56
